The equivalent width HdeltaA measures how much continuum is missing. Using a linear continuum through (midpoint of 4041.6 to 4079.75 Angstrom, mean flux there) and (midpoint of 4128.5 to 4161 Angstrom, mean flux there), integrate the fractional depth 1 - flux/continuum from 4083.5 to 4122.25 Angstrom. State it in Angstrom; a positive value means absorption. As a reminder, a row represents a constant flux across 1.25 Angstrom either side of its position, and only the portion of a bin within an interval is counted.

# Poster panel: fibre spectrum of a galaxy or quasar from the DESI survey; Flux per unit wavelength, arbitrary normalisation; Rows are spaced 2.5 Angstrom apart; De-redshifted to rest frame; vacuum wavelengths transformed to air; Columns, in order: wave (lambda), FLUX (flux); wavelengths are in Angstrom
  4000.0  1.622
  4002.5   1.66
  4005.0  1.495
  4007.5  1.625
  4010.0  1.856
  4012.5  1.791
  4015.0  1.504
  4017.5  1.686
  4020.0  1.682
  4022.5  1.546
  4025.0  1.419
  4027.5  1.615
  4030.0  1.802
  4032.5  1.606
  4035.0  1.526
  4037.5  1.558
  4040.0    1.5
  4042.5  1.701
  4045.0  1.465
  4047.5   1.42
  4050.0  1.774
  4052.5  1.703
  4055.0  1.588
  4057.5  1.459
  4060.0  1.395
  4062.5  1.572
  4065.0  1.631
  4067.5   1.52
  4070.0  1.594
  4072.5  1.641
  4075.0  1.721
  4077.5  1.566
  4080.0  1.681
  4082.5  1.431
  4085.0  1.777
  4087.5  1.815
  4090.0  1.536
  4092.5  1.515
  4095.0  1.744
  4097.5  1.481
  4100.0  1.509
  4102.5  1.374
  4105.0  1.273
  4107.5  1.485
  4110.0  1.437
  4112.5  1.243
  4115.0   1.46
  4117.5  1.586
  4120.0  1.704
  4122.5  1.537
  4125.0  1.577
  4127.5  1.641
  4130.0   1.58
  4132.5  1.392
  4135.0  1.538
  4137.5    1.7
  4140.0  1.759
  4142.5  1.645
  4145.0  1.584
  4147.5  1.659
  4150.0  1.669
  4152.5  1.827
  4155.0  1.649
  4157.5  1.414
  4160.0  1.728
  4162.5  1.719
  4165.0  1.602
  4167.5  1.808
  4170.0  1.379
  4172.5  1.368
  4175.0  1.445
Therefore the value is 1.8 Angstrom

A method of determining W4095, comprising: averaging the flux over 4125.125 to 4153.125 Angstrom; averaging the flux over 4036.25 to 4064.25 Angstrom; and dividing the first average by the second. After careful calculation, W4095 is 1.04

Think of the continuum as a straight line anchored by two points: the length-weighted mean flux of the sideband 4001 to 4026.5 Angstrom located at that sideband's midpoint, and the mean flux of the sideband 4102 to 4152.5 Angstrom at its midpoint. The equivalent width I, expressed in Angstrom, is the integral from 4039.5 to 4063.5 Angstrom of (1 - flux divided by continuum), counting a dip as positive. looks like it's 0.63 Angstrom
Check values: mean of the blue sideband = 1.63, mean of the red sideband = 1.55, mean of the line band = 1.56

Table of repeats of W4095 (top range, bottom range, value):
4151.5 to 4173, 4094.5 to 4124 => 1.09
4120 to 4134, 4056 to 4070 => 1.02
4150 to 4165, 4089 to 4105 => 1.10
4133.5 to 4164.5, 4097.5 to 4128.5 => 1.11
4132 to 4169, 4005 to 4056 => 1.02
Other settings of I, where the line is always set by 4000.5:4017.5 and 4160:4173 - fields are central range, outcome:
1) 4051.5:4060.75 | 0.57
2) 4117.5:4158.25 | -0.18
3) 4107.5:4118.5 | 1.26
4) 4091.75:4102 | 0.47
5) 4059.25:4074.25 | 0.61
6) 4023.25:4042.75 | 0.75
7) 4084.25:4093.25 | -0.19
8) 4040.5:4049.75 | 0.51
